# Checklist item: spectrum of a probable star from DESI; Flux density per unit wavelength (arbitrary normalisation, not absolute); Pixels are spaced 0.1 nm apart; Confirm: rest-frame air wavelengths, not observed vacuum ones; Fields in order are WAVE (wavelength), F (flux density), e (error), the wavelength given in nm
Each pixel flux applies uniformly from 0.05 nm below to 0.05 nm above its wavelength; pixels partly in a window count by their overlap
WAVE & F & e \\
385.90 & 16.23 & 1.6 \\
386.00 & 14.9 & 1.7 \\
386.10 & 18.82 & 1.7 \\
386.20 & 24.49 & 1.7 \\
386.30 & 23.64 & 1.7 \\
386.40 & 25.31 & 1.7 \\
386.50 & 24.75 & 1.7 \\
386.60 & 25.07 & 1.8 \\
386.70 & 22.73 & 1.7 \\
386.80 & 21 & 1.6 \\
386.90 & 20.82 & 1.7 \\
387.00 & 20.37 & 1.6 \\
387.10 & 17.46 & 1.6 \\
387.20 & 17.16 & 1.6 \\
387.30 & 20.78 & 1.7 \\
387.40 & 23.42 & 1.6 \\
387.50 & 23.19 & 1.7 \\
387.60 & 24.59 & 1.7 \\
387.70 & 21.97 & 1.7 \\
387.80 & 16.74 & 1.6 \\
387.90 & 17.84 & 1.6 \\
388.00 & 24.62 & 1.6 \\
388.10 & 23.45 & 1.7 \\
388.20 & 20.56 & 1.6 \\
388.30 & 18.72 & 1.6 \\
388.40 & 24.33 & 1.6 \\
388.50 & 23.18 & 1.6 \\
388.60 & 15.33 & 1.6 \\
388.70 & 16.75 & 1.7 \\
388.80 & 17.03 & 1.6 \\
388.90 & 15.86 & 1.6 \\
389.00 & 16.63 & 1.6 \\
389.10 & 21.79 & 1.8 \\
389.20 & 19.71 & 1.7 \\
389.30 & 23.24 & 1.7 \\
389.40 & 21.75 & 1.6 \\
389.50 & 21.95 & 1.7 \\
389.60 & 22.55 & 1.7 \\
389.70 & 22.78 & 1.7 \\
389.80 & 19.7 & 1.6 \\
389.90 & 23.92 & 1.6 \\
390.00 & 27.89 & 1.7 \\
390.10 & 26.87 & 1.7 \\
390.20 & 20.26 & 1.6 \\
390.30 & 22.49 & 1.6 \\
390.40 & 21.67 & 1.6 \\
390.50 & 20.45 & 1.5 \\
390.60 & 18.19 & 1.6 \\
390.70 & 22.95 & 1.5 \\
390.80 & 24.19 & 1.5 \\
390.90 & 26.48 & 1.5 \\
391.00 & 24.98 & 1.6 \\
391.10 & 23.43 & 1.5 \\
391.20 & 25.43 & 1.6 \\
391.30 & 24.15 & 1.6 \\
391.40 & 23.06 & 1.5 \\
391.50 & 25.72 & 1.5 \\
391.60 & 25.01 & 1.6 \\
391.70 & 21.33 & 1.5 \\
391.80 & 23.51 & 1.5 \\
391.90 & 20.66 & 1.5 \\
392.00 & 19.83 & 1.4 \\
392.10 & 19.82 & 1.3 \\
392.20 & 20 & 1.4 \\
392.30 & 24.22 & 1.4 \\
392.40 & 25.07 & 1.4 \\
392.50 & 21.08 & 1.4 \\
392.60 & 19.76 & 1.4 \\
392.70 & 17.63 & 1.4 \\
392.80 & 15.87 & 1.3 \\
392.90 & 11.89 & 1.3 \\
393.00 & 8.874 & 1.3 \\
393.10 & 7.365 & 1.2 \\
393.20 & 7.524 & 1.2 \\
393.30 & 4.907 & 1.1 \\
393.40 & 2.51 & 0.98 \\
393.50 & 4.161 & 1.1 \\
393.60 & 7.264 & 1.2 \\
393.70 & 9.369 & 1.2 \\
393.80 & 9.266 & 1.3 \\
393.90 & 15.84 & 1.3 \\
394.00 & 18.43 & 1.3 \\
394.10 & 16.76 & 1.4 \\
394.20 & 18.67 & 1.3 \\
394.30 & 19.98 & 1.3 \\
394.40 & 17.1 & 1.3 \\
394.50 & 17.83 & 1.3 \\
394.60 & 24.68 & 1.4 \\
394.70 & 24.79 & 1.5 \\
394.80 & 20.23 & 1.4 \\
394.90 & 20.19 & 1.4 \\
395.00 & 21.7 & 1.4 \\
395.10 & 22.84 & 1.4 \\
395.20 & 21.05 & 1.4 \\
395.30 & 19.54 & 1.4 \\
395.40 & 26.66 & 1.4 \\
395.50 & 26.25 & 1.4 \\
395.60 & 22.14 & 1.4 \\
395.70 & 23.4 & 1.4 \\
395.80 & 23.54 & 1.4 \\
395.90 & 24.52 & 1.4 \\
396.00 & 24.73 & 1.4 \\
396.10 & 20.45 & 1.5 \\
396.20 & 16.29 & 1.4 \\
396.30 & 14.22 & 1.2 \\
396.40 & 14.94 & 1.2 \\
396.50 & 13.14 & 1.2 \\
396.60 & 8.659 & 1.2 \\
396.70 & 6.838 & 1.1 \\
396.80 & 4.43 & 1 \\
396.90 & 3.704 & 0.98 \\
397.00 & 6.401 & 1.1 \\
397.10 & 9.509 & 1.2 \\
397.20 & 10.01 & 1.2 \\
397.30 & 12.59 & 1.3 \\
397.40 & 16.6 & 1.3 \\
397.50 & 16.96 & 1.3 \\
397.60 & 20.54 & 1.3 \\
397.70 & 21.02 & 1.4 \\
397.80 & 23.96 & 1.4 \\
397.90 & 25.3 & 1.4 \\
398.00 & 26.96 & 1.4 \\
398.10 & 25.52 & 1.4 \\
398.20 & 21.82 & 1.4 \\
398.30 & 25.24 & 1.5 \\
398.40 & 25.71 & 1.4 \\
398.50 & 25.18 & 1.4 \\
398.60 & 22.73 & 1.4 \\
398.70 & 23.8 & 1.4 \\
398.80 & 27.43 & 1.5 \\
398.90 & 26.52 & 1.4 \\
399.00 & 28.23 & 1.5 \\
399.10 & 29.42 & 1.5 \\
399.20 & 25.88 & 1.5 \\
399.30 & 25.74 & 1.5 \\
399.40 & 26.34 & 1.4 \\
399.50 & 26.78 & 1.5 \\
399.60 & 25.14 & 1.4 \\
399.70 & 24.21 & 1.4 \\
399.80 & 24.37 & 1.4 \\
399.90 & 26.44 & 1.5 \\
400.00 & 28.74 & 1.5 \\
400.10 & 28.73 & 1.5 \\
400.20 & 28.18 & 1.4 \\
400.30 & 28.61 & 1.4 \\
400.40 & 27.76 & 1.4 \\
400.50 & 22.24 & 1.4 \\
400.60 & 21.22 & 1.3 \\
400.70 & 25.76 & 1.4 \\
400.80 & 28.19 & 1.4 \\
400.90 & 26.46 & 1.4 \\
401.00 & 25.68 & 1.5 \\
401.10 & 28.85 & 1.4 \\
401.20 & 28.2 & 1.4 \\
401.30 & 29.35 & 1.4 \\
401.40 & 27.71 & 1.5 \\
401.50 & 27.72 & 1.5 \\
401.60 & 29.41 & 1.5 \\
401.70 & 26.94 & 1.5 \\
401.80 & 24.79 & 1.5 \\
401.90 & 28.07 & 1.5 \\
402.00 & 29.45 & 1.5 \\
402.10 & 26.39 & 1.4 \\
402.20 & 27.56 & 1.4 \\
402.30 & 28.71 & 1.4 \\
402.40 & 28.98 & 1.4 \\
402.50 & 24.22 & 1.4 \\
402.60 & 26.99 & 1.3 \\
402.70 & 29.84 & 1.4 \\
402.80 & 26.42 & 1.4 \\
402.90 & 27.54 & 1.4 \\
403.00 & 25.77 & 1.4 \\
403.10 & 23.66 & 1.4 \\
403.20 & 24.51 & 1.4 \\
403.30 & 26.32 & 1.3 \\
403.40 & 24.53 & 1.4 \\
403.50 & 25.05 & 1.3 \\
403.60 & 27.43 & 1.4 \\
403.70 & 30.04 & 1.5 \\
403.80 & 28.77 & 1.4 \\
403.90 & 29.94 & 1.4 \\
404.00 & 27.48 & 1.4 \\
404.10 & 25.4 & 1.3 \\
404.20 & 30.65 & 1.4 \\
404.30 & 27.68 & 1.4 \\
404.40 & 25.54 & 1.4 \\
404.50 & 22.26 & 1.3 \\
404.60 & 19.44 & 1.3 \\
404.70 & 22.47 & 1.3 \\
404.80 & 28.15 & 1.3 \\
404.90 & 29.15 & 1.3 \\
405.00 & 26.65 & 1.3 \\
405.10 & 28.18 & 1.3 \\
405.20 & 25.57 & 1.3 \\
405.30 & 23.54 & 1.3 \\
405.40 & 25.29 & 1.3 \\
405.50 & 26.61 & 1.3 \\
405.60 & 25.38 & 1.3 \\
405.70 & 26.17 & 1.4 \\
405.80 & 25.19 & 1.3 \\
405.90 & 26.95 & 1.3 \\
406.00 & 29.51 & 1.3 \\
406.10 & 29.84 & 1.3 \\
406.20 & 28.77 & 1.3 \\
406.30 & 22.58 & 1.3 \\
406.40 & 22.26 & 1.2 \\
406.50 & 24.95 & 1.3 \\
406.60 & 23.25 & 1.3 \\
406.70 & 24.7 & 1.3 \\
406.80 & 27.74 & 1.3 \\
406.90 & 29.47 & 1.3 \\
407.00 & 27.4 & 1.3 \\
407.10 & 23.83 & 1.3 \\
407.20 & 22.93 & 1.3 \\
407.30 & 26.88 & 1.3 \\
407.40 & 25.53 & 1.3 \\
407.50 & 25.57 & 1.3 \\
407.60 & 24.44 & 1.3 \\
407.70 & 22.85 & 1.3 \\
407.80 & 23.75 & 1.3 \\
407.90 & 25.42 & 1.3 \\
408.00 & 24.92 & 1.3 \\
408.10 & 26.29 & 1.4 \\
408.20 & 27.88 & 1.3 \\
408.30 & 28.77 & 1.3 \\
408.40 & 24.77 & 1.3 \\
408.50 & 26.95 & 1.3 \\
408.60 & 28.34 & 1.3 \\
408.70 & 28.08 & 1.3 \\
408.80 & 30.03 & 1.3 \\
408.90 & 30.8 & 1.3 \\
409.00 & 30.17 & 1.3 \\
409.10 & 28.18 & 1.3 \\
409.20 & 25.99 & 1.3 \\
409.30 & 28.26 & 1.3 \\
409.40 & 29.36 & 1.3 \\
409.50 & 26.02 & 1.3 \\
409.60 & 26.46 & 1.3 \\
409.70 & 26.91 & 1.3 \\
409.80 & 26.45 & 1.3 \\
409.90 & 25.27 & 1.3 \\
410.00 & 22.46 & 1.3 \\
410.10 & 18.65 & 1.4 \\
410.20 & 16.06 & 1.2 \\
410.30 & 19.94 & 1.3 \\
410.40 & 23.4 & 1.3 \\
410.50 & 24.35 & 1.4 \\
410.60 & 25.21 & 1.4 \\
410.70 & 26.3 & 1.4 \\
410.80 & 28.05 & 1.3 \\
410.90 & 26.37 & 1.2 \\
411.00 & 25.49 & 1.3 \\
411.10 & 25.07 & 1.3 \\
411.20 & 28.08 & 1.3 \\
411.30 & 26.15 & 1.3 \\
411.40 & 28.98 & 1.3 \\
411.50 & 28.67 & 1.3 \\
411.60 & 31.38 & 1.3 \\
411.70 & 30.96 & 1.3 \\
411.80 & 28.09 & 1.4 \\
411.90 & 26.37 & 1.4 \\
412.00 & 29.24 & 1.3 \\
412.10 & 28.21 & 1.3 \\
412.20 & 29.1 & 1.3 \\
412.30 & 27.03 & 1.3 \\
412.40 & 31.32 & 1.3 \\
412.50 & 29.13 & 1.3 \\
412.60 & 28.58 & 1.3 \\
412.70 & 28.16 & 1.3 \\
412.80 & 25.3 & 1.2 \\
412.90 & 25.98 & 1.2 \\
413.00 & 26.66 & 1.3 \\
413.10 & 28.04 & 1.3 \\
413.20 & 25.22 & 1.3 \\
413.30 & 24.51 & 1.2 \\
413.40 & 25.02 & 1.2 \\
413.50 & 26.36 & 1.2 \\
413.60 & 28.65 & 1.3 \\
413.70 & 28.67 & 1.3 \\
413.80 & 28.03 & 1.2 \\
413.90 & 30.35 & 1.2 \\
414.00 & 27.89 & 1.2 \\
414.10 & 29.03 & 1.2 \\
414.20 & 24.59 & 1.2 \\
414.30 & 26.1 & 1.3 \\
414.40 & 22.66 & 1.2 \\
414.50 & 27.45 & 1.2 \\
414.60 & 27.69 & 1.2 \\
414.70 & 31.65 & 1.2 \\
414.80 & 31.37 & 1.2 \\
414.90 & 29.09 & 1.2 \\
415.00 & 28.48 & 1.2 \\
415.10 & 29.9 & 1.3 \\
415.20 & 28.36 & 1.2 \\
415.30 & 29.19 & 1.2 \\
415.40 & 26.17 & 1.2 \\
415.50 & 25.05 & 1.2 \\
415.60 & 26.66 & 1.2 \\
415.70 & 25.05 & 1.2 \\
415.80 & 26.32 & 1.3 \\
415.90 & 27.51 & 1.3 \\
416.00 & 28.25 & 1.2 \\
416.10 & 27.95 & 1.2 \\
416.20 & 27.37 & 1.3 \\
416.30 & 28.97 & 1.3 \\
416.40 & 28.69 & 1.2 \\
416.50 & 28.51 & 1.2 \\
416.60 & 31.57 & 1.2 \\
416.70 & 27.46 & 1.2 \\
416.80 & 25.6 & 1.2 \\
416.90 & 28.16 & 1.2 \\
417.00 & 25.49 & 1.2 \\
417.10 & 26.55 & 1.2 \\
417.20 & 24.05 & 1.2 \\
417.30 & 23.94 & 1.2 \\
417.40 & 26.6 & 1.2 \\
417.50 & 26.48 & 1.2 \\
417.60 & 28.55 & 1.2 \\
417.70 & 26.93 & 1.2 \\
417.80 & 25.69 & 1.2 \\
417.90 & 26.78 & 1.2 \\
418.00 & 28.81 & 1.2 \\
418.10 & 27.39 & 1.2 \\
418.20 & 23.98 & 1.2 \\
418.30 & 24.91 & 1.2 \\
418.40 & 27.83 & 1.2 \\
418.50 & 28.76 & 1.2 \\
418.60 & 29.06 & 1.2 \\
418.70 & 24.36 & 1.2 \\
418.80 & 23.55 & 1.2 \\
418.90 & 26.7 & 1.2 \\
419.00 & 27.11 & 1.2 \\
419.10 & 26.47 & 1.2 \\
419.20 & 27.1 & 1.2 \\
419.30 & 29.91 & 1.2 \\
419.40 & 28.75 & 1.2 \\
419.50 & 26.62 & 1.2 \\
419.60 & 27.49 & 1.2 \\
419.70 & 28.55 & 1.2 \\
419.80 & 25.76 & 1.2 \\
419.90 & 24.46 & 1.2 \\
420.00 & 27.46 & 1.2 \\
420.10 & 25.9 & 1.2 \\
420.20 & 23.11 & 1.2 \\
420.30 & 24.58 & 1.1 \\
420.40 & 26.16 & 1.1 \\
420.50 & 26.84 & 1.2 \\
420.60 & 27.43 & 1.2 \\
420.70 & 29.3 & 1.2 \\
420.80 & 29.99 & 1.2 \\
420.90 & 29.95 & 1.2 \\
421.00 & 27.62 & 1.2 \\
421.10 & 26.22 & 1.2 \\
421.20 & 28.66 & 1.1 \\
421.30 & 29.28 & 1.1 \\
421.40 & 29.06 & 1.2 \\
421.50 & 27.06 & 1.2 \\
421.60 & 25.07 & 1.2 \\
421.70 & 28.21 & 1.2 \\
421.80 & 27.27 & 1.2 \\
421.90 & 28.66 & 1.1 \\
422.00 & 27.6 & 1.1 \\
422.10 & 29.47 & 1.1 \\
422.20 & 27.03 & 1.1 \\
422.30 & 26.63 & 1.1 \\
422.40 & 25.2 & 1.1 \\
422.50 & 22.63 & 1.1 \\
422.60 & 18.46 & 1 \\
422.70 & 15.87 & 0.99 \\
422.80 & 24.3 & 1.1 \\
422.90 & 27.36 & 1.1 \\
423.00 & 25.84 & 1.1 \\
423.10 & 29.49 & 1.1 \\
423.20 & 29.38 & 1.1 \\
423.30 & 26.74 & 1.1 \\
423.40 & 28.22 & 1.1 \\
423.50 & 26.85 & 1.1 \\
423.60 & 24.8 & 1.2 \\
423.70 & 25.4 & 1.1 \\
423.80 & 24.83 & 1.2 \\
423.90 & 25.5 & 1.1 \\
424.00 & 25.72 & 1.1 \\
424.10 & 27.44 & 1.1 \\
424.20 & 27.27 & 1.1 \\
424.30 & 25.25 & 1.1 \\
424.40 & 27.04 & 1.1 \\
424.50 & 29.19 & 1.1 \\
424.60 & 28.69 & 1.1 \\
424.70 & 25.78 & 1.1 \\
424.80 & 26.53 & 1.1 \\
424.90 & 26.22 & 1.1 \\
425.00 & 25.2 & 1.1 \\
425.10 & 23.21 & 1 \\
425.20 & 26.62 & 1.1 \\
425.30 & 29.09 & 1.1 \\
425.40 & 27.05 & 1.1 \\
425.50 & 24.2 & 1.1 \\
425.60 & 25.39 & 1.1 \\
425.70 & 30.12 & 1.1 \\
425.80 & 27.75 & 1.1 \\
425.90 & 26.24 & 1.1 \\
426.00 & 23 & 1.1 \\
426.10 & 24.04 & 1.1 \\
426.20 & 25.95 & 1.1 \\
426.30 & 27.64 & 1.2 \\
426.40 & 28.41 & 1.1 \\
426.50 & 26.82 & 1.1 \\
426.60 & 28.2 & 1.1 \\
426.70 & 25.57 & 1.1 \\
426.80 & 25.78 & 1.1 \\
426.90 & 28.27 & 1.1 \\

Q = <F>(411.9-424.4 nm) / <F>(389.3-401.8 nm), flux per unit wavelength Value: 1.29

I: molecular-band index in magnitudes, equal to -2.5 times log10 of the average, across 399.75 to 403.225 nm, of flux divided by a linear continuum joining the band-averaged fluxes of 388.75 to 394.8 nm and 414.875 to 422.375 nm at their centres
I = -0.22 mag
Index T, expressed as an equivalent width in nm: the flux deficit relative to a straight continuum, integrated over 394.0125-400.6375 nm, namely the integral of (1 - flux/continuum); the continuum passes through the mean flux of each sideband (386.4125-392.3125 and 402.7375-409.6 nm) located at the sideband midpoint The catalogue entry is 0.77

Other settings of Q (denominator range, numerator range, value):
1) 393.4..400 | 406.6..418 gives 1.37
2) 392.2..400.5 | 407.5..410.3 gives 1.34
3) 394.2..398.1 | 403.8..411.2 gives 1.41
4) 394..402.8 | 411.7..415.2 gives 1.22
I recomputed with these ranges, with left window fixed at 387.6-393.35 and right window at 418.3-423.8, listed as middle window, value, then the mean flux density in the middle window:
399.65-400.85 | -0.17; 26.2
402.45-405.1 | -0.14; 26.4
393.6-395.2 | 0.17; 18.2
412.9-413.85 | -0.07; 26.8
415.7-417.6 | -0.06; 27.2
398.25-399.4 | -0.17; 26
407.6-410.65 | -0.06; 25.7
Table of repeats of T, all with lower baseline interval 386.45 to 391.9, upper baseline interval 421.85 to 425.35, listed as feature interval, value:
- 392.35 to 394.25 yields 0.816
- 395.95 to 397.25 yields 0.626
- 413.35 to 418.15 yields -0.442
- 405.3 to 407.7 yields -0.179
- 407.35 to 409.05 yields -0.179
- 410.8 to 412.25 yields -0.201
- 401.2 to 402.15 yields -0.179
